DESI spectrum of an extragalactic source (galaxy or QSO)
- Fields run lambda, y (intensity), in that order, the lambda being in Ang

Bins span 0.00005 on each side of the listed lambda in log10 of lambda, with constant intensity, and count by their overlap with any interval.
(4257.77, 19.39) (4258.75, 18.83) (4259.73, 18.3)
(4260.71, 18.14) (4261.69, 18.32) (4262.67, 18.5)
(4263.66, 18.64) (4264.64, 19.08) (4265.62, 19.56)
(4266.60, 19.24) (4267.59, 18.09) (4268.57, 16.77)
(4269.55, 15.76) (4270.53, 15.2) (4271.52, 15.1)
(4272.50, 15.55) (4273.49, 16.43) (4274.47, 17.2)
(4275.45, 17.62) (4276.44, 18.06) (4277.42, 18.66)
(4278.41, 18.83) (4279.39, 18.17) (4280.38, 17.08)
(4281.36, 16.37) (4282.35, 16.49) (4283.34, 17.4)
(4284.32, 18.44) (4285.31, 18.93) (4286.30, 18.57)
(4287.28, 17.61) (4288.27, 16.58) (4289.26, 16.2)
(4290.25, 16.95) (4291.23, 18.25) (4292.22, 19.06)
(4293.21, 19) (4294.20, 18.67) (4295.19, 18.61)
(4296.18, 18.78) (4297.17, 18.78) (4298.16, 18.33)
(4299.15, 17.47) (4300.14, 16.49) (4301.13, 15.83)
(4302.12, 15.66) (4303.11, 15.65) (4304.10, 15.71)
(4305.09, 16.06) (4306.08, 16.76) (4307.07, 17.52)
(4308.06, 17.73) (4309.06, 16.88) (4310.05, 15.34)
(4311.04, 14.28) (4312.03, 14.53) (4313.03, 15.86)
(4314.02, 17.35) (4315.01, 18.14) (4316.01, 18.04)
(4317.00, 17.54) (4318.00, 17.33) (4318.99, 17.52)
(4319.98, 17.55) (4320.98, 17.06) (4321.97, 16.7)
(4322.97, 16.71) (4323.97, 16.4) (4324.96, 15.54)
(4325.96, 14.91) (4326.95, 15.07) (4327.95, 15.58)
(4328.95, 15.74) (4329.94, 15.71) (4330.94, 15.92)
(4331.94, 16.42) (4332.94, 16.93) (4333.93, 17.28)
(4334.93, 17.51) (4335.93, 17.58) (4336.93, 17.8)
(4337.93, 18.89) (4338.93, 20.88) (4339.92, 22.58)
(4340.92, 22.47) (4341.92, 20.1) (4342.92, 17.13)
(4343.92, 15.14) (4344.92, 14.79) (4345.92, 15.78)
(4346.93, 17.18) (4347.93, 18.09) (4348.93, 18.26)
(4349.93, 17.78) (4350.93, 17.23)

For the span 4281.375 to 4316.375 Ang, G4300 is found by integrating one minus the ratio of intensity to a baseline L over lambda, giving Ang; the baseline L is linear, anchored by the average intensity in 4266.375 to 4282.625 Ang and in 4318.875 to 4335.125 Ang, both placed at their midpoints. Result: -0.9 Ang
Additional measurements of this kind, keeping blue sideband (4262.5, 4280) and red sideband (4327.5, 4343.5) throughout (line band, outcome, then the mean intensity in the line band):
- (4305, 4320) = 0.9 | 16.8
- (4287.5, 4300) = -0.2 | 18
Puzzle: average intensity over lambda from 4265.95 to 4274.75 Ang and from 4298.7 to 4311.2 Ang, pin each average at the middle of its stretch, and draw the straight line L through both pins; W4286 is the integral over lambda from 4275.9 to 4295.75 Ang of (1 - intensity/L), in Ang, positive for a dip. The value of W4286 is -1.7 Ang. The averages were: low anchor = 16.6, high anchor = 16.3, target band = 17.9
